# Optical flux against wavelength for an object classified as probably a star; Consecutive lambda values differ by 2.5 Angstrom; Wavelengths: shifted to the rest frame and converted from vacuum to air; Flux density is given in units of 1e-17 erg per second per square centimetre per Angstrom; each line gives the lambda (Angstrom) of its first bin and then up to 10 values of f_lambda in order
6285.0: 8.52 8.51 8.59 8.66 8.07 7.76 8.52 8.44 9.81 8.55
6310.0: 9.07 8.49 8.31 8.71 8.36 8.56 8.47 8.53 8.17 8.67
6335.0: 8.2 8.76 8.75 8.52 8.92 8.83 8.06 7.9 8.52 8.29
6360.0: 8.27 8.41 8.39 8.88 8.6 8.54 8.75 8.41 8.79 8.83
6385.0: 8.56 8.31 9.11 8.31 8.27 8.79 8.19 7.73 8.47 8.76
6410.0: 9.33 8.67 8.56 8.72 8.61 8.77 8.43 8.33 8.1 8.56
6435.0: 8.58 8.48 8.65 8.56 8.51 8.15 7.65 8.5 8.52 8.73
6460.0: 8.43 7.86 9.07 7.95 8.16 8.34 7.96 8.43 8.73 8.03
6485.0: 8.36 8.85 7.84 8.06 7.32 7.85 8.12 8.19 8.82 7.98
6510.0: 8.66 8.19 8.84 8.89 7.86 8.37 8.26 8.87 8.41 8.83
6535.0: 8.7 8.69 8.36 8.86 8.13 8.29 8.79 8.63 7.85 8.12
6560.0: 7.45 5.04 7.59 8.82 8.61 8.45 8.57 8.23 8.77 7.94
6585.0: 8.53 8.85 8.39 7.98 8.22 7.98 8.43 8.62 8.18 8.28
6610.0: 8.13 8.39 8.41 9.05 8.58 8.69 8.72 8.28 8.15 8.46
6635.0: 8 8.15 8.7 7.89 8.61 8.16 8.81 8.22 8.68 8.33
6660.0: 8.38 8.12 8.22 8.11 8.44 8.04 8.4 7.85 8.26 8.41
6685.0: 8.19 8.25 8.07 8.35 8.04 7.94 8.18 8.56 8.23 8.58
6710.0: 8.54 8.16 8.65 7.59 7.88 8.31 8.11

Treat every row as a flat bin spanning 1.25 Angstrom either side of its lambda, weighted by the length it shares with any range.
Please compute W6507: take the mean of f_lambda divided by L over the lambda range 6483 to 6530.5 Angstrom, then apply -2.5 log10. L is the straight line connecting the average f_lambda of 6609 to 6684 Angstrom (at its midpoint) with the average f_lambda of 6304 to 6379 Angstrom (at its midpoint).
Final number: 0.02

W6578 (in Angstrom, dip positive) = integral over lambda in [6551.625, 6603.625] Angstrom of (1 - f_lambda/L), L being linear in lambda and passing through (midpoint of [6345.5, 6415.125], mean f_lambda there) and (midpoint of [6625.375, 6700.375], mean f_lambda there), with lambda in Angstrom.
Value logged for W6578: 1.2 Angstrom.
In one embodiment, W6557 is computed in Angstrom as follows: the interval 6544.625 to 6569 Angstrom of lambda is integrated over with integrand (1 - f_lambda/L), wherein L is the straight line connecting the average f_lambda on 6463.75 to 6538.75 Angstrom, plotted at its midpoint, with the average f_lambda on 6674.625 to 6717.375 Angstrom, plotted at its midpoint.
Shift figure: 1.3 Angstrom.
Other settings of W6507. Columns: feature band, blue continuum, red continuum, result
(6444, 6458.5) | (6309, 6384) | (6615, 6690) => 0.017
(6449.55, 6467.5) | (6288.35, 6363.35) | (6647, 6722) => 0.002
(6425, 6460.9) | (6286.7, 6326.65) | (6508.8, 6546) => 0.016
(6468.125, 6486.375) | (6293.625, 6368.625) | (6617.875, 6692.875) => 0.019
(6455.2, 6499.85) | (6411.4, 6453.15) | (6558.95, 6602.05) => 0.016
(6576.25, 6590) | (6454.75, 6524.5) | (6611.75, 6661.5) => -0.010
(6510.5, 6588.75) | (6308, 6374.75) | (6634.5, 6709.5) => 0.006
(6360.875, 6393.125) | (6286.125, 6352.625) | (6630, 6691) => -0.015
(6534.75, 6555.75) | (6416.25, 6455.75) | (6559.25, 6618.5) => -0.027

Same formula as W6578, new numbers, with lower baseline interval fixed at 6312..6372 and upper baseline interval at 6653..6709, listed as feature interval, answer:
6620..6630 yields -0.3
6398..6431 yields -0.3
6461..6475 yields 0.2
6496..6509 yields 0.3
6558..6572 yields 1.3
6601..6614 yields 0.0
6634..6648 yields 0.0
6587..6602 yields 0.0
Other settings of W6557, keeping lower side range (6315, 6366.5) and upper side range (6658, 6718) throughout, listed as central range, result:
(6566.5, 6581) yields -0.4 Angstrom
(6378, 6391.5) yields -0.4 Angstrom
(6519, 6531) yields 0.0 Angstrom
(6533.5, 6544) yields -0.4 Angstrom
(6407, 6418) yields -0.5 Angstrom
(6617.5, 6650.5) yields -0.6 Angstrom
